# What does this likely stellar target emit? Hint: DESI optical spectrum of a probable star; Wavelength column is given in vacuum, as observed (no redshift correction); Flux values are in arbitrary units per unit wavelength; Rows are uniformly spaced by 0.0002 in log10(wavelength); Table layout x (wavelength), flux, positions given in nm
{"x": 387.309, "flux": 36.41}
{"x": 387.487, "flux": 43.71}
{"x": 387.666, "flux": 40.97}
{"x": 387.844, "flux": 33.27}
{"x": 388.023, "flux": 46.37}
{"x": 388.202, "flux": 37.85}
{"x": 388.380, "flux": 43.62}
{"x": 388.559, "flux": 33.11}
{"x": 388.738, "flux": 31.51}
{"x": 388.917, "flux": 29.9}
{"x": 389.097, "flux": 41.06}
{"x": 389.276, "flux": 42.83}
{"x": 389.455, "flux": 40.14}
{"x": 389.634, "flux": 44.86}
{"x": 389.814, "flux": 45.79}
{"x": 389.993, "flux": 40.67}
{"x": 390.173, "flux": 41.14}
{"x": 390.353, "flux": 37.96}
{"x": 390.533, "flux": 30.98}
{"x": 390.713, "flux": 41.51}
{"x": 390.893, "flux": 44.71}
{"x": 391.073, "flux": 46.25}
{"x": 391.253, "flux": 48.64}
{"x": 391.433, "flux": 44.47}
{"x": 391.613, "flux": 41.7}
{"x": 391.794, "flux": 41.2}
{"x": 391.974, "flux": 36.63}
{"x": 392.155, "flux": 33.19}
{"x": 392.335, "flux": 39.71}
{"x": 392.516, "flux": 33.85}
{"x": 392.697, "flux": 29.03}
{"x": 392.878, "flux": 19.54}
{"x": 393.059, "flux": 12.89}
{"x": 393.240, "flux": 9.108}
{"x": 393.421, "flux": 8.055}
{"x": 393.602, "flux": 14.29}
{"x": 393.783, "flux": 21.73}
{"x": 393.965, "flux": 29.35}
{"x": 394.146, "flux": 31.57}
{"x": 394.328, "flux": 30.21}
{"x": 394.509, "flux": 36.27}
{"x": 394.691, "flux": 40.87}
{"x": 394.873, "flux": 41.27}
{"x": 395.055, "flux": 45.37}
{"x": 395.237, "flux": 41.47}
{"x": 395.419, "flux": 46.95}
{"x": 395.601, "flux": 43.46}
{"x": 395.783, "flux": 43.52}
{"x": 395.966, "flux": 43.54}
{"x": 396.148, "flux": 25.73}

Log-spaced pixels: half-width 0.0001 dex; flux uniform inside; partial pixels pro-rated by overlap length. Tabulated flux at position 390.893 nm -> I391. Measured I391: 44.71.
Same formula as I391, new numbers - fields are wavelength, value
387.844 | 33.27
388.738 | 31.51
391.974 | 36.63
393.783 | 21.73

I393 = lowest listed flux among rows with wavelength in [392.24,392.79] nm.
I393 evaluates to 29.03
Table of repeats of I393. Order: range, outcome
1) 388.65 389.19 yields 29.9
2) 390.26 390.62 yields 30.98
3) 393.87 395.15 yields 29.35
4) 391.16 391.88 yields 41.2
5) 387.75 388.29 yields 33.27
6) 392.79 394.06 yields 8.055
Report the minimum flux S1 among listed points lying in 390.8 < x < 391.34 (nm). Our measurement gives 44.71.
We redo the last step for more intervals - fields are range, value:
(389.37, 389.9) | 40.14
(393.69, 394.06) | 21.73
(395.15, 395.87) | 41.47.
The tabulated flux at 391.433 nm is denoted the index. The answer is 44.47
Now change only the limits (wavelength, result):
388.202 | 37.85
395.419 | 46.95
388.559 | 33.11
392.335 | 39.71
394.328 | 30.21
